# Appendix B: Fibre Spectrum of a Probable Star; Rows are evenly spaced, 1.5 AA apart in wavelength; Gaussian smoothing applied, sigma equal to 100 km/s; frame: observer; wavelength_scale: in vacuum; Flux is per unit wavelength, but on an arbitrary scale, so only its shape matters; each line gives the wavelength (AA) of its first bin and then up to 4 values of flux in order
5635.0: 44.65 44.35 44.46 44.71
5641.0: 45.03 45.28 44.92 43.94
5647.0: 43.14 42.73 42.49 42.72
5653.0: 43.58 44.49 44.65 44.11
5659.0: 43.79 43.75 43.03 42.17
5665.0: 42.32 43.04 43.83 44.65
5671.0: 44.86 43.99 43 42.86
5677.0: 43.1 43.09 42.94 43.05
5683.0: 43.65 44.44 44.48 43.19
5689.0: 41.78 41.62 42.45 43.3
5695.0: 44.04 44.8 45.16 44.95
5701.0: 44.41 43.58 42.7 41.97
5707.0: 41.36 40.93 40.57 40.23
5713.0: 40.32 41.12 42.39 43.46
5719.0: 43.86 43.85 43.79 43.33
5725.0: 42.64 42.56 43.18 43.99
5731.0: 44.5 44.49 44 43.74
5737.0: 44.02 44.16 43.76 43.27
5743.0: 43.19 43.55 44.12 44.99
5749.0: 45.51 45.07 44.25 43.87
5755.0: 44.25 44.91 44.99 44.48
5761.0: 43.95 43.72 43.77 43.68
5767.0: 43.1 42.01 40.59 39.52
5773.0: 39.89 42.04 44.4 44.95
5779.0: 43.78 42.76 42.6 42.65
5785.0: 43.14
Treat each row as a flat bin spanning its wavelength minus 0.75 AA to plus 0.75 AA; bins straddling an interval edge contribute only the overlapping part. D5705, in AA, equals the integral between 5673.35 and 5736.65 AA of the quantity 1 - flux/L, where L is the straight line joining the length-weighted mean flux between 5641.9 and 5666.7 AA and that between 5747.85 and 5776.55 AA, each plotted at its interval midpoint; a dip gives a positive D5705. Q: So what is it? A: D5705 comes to 0.6 AA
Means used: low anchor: 43.5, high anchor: 43.4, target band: 43.1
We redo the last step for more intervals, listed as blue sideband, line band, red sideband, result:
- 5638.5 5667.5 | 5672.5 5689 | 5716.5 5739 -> 0.1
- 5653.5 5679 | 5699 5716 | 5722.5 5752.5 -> 0.7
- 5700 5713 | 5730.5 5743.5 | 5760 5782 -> -0.5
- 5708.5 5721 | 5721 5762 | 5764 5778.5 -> -1.9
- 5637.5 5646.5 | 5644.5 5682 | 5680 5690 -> 0.5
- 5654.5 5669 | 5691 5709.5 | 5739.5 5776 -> 0.1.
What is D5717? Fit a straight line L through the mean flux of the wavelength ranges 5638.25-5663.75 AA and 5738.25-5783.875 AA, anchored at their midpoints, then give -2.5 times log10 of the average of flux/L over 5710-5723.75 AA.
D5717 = 0.03 mag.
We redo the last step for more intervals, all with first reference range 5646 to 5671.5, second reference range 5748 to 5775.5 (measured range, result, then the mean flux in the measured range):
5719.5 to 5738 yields -0.01 mag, 43.7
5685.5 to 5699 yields 0.00 mag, 43.4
